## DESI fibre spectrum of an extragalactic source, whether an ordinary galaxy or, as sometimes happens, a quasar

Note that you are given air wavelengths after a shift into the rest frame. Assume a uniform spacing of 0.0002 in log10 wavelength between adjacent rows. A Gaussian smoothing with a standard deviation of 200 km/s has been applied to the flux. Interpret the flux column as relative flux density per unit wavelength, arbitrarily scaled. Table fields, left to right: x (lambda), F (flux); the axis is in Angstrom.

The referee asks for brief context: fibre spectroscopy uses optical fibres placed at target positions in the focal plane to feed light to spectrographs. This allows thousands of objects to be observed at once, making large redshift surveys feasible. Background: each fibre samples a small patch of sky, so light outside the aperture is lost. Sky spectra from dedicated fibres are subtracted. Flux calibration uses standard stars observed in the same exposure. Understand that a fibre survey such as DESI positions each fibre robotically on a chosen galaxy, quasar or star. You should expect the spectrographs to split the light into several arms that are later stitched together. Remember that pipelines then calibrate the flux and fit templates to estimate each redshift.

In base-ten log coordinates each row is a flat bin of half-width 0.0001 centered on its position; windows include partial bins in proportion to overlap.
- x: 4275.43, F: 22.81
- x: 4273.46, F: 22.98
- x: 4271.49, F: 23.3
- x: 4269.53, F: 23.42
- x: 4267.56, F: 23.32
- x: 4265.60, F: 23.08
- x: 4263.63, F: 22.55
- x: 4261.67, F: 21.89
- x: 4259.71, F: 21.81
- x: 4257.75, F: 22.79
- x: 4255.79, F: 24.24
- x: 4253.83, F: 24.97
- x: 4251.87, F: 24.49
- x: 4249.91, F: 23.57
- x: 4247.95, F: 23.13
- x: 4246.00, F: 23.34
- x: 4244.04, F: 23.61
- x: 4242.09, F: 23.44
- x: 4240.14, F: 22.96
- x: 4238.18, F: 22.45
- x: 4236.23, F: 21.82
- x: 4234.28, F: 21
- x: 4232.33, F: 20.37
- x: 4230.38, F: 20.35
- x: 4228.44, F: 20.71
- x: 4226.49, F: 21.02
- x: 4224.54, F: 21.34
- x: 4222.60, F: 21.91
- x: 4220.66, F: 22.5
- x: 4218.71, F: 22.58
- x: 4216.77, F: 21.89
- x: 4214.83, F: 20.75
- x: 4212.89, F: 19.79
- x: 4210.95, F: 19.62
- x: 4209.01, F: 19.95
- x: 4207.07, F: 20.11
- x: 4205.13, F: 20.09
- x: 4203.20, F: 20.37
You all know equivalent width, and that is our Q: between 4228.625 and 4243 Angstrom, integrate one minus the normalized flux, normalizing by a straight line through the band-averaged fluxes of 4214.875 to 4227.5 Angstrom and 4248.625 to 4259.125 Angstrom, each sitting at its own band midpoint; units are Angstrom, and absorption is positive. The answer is 0.7 Angstrom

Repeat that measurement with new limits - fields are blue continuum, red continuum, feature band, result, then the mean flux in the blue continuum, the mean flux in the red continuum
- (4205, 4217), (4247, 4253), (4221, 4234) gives 0.4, 20.2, 23.7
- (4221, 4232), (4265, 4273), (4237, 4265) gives -1.1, 21.1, 23.3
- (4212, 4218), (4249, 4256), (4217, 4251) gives 0.8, 20.9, 24.3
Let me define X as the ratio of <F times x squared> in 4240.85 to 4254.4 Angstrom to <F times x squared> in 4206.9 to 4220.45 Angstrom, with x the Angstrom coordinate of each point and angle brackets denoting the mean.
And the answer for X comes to 1.16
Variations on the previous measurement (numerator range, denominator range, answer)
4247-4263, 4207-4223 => 1.13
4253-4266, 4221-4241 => 1.09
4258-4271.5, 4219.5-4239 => 1.08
